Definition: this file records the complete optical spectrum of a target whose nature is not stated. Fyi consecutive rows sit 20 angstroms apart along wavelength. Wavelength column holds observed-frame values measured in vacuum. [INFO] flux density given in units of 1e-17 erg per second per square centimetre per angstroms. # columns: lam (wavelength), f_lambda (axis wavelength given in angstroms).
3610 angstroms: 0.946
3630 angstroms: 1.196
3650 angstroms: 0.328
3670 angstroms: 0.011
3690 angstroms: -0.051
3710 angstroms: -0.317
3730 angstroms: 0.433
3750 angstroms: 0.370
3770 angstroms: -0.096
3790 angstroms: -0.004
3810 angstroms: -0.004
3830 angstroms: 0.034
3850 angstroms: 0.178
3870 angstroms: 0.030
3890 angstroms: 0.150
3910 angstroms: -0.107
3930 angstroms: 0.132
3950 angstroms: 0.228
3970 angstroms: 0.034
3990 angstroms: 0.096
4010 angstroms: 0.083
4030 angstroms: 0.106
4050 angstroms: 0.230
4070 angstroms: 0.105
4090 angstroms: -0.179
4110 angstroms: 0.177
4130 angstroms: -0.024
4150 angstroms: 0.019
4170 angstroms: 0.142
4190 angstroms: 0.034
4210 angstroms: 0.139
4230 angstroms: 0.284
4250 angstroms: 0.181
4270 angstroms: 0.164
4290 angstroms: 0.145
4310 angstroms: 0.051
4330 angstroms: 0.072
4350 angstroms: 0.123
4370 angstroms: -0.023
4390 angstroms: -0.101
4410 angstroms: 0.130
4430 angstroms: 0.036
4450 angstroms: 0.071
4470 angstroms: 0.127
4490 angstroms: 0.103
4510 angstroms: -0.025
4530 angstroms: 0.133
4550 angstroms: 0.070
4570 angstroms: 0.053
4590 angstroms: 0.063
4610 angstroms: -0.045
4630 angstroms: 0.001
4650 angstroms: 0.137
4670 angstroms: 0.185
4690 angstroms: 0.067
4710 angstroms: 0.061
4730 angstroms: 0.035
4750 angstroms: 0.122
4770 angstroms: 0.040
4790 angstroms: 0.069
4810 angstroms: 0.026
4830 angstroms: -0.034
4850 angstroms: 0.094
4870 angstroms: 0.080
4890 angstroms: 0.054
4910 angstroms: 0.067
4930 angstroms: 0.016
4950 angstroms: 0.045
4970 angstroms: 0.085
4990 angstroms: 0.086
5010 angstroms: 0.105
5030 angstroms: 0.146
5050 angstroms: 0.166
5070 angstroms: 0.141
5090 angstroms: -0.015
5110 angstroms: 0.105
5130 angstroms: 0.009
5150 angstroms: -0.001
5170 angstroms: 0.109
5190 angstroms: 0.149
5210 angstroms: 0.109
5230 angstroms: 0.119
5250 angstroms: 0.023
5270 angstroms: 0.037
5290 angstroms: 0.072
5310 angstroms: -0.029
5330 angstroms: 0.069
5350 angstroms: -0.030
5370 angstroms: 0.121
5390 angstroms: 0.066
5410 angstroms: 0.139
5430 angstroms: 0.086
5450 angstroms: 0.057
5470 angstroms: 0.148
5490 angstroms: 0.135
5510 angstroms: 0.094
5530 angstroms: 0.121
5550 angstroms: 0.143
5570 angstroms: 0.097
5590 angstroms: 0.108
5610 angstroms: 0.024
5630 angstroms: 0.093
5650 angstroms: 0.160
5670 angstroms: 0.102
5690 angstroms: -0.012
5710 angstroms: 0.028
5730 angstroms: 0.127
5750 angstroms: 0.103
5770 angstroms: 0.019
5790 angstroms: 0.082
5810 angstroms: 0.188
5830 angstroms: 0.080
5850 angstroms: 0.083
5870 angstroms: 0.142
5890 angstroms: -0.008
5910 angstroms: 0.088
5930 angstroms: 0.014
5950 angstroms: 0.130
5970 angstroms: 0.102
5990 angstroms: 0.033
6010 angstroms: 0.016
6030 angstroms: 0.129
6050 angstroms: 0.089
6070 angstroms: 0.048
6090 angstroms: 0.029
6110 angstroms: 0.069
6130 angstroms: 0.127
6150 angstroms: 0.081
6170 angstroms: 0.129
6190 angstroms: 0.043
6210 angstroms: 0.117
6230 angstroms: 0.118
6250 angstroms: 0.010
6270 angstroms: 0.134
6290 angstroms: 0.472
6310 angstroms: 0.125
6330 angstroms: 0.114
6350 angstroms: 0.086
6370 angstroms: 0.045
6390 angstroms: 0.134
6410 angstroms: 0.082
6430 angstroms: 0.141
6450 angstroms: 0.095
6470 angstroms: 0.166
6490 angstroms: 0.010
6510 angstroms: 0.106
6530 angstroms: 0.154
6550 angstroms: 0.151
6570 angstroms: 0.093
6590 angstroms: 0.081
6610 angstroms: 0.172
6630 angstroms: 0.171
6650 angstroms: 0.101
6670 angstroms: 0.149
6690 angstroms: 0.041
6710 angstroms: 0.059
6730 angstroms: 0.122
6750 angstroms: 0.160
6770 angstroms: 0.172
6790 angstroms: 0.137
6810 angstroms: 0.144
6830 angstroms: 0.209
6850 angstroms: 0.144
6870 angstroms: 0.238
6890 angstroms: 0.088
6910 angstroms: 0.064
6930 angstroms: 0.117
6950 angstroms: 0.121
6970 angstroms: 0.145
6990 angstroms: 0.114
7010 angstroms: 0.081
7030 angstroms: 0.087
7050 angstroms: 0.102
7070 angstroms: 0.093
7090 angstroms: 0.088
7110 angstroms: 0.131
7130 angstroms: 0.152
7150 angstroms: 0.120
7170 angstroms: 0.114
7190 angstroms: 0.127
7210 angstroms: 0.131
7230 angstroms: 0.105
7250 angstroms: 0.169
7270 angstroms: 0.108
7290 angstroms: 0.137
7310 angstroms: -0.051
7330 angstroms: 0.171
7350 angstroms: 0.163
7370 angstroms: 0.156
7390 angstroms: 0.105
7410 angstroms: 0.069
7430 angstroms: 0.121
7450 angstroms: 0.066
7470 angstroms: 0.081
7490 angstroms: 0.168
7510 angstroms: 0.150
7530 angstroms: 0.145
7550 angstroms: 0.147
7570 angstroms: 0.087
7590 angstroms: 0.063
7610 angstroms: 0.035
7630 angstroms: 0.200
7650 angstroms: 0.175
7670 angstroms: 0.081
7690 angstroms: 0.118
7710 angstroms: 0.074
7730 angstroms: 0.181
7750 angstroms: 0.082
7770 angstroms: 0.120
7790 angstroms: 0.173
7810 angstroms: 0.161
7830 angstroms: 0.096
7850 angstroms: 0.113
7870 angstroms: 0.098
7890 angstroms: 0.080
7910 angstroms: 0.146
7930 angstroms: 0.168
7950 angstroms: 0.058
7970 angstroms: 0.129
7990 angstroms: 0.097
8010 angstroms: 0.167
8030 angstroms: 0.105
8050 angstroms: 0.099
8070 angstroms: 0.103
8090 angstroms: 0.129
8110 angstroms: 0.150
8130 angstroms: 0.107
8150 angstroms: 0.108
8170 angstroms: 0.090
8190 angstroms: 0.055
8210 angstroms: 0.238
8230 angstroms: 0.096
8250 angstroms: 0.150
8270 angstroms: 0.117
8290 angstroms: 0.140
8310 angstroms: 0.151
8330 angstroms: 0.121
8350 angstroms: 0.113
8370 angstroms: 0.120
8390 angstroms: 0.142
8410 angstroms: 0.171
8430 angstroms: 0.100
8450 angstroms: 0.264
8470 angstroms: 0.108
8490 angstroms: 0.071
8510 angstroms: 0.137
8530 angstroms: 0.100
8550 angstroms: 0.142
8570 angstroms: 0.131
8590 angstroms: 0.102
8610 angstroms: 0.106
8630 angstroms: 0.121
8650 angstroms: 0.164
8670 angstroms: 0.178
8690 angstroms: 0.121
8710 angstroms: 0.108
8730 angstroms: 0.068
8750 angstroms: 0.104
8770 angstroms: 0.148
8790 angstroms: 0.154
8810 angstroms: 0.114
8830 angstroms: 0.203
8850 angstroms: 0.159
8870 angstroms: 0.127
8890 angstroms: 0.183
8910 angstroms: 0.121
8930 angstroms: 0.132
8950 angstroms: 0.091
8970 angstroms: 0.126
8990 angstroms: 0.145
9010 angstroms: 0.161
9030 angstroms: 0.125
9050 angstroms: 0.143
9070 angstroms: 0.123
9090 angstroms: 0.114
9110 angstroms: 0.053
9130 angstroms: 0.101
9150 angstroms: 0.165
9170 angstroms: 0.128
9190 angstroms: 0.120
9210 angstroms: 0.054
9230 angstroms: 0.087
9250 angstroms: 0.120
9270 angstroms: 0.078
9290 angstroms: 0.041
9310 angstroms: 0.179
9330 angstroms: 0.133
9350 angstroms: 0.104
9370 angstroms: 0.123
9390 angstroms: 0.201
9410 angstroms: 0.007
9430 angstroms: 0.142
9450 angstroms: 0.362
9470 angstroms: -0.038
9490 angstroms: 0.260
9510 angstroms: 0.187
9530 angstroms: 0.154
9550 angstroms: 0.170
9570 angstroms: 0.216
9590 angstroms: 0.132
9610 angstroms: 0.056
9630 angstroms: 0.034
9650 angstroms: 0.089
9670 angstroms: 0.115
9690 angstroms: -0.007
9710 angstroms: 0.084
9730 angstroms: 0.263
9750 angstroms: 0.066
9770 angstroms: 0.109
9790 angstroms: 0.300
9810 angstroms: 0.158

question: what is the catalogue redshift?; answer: 0.687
